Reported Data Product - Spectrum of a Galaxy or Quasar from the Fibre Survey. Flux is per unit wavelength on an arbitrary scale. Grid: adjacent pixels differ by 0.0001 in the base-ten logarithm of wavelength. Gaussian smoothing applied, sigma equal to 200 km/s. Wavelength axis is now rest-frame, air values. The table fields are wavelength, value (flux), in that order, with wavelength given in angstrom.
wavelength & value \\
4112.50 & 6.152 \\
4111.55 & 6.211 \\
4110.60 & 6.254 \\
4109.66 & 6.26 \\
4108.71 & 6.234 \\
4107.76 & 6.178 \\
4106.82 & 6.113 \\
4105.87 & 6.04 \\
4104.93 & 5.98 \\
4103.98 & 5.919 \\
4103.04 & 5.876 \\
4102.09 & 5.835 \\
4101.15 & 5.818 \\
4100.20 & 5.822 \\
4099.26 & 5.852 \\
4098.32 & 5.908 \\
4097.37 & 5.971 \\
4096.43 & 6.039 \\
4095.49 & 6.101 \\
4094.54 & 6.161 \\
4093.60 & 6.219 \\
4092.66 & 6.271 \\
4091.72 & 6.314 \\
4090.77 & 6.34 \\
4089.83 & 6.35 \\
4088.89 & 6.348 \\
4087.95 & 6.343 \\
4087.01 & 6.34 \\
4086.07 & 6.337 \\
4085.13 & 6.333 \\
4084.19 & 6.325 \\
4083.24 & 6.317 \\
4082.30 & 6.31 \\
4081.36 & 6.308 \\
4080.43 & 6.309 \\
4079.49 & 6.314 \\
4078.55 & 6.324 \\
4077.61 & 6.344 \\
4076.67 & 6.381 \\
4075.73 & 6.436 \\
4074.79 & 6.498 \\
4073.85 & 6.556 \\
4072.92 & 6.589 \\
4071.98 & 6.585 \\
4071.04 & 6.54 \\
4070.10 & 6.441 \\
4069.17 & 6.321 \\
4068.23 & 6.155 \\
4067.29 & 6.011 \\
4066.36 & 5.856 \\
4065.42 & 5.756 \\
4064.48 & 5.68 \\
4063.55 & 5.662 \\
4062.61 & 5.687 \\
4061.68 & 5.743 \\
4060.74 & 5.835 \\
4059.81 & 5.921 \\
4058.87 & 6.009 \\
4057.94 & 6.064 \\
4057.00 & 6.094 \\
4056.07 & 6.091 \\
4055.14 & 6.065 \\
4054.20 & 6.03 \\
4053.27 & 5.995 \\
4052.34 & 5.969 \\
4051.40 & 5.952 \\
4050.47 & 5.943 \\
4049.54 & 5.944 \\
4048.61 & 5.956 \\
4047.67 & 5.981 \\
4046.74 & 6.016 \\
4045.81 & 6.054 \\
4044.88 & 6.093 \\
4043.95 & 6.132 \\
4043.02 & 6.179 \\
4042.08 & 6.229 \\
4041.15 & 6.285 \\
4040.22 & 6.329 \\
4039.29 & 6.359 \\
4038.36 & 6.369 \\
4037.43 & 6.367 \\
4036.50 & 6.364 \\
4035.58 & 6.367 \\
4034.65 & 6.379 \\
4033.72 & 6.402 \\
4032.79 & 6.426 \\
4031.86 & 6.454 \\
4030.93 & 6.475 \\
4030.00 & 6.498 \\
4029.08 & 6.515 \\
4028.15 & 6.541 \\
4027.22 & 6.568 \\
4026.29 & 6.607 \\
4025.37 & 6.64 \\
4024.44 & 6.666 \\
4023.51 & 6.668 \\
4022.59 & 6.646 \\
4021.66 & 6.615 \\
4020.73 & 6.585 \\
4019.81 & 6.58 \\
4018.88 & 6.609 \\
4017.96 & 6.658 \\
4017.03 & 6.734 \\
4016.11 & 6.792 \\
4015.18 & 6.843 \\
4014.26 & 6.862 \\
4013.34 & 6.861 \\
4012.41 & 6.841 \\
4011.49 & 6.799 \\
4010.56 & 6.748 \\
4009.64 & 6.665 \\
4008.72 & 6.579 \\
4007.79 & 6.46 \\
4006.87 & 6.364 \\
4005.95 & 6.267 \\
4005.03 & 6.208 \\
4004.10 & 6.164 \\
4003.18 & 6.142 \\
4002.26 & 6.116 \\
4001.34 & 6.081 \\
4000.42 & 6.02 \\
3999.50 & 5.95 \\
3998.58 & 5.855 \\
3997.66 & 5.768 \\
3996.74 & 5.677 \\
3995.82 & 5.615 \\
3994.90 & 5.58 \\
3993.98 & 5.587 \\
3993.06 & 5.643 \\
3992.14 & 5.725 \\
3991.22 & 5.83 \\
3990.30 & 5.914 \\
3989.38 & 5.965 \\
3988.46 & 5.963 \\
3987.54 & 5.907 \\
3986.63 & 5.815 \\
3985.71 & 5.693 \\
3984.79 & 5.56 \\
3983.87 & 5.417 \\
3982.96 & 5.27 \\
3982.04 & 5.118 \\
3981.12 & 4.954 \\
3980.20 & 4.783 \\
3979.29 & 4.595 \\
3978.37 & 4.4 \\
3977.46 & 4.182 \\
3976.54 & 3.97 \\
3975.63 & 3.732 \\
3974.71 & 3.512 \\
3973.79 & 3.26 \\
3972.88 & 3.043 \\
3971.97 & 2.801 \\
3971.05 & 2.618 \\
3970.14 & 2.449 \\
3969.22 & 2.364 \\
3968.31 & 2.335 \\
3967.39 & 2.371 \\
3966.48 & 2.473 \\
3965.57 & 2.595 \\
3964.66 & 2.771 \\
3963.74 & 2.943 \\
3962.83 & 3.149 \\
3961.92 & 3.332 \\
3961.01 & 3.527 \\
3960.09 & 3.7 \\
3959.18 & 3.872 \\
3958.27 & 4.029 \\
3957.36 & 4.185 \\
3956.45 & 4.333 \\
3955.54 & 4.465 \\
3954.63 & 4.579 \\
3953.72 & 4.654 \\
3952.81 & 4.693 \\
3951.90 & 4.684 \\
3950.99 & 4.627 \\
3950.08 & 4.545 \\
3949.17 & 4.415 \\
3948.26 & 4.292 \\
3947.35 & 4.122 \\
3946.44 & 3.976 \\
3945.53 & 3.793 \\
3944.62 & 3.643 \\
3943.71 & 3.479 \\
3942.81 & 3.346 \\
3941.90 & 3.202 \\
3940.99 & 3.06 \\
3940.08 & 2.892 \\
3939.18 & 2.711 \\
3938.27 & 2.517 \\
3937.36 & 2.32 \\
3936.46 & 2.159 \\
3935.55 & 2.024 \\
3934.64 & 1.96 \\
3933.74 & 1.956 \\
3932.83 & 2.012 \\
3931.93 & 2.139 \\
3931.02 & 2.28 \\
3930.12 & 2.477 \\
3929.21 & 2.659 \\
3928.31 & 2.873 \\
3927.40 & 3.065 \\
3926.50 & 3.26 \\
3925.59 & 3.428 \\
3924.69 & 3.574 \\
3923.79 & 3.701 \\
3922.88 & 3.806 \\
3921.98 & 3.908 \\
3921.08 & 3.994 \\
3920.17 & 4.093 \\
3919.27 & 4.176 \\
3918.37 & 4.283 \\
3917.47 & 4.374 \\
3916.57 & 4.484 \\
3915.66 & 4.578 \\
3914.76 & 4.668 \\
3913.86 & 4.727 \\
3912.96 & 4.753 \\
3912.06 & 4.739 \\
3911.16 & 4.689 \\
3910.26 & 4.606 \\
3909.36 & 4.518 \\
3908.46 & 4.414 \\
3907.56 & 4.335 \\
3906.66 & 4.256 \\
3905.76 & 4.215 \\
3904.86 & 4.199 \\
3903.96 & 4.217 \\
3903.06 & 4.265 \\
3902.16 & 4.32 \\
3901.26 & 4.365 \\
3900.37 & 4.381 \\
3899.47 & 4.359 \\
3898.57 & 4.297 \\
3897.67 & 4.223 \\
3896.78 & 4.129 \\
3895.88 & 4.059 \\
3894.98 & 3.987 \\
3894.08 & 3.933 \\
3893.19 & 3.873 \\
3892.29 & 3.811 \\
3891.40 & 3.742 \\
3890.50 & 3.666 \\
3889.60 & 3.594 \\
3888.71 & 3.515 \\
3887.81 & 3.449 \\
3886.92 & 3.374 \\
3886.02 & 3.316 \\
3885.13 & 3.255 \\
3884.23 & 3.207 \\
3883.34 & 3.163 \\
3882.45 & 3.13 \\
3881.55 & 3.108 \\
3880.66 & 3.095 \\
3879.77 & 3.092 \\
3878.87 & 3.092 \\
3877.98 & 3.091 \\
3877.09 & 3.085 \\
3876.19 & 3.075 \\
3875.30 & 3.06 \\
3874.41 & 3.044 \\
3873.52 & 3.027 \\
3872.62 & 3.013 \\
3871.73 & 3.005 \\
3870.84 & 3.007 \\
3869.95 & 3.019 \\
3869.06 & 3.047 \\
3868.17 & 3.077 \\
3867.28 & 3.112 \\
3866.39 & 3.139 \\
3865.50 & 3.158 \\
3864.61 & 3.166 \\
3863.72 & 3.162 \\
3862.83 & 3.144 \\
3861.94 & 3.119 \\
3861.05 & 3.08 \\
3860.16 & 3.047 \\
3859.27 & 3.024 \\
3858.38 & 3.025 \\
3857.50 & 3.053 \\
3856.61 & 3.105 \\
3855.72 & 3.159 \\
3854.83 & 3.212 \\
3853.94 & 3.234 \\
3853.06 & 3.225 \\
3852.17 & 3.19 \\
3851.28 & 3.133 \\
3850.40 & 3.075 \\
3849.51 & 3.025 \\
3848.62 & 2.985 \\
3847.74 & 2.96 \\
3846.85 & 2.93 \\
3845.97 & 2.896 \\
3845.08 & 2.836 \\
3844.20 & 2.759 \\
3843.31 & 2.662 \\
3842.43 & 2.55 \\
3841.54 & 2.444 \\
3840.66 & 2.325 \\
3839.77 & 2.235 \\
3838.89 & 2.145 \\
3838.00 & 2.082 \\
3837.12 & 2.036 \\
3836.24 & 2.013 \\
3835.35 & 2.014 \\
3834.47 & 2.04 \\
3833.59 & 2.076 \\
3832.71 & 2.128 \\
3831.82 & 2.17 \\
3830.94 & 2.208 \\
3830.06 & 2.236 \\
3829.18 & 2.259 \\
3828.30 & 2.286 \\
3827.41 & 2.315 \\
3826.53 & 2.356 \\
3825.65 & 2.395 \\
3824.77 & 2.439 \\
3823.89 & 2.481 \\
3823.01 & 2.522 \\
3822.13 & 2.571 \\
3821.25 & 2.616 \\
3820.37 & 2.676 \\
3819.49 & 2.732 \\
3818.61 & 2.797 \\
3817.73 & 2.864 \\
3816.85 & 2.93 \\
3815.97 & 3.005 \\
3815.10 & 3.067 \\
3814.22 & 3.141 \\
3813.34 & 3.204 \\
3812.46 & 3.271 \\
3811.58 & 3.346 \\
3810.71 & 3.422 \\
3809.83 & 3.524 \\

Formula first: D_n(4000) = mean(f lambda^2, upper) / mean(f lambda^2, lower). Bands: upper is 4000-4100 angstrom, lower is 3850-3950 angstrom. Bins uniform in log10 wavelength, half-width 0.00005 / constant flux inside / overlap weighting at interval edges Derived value 1.95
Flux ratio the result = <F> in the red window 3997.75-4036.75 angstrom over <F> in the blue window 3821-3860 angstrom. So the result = 2.49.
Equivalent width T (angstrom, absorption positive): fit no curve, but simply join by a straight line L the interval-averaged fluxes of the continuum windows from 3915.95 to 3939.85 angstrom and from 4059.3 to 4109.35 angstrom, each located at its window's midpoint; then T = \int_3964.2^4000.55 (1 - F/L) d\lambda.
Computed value -3.1 angstrom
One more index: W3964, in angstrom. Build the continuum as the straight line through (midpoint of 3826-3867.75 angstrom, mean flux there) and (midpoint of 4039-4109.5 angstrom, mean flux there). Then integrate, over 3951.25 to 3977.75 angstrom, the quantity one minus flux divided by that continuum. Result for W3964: 5.88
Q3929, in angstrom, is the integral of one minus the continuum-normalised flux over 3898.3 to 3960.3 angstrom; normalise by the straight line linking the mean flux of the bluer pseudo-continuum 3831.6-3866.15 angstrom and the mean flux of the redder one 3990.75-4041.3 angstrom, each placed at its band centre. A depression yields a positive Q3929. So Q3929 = 9.1 angstrom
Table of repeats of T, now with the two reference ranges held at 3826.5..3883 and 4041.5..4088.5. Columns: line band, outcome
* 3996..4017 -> -4.6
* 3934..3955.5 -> 3.6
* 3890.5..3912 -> -4.1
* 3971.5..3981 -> 1.8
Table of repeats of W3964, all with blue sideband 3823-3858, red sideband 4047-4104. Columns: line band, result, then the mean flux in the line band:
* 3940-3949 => 1.1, 3.63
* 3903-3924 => -3.8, 4.34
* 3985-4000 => -2.8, 5.78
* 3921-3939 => 5.2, 2.78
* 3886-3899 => -1.7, 3.81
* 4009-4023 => -4.0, 6.72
